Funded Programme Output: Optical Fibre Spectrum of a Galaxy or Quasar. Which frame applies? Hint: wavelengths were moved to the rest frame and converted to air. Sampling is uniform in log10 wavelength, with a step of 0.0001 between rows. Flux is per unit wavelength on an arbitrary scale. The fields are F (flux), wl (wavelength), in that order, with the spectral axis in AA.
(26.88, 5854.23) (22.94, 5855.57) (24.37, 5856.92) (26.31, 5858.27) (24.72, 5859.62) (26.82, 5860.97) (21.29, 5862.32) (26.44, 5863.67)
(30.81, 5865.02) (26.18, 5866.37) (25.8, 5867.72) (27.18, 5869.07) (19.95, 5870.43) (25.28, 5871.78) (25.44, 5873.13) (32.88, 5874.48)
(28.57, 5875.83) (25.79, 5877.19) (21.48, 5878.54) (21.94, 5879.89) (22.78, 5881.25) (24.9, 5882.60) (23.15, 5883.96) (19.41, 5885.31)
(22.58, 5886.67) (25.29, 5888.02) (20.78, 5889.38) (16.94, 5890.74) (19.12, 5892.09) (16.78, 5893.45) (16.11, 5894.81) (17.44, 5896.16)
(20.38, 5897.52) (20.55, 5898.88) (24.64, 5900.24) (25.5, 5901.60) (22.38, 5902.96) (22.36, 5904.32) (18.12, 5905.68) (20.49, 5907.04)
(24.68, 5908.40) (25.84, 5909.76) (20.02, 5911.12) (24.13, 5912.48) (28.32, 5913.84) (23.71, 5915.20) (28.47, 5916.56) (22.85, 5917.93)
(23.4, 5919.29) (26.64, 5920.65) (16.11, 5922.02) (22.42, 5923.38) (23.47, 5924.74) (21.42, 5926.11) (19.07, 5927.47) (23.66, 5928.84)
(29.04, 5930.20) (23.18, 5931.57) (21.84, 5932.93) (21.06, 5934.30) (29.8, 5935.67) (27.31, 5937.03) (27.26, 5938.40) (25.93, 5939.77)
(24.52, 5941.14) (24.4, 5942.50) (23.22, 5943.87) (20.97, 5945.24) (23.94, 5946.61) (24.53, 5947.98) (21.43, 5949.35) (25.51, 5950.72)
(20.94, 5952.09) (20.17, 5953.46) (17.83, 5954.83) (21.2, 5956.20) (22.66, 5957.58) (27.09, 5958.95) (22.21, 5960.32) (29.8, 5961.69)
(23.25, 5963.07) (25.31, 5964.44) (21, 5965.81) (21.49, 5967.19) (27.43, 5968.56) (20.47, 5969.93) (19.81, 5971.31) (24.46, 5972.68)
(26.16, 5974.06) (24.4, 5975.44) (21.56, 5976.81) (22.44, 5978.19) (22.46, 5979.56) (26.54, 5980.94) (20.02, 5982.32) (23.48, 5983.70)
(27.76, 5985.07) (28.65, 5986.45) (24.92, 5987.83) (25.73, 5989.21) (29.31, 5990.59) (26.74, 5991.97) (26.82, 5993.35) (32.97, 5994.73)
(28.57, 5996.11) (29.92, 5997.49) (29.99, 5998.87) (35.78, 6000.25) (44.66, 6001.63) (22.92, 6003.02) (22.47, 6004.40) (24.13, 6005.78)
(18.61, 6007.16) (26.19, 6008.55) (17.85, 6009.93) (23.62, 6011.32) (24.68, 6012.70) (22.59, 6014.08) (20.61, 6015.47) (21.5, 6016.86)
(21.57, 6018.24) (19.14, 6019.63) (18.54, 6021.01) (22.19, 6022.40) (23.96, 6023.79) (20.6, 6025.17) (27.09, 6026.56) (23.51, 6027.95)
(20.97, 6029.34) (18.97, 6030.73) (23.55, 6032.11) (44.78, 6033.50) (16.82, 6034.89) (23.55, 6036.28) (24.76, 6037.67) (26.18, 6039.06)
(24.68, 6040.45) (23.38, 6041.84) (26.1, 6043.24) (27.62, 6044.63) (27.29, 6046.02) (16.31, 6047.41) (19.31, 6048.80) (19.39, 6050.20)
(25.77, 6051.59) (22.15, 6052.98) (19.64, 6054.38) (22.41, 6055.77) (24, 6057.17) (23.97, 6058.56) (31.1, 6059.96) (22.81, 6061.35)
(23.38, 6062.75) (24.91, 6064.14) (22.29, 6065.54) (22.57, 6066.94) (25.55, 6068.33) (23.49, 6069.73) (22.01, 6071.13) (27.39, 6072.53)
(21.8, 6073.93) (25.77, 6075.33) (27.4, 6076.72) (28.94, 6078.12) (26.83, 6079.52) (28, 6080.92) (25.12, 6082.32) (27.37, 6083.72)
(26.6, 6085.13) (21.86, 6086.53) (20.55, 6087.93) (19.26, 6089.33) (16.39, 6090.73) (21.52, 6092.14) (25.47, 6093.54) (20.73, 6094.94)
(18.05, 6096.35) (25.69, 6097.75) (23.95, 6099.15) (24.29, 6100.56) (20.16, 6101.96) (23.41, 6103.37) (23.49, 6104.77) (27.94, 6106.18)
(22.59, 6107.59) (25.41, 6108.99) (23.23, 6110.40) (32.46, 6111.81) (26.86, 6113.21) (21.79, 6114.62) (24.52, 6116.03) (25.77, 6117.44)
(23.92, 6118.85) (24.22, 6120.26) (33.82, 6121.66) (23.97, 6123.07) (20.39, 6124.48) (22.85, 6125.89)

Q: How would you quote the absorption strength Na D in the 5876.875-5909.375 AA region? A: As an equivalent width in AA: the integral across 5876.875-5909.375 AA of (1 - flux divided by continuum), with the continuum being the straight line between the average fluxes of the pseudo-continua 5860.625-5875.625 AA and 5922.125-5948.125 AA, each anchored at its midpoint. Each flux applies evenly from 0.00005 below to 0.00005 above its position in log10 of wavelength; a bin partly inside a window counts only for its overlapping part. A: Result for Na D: 5.1 AA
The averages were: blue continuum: 26.3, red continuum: 23.9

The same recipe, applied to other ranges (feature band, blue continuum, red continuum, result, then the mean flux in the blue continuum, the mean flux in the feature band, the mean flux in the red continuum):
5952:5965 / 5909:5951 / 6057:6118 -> 0.5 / 24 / 23.1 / 24.2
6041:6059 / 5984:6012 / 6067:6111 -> 1.8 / 27.3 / 22.9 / 23.9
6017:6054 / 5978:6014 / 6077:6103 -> 2.7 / 26.4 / 23.3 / 23.4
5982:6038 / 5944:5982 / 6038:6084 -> -3.5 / 23.1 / 25.2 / 24.4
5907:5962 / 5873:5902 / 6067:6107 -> -2.4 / 22.3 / 23.7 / 23.9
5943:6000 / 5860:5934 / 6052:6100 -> -2.7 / 23.2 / 24.6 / 23.8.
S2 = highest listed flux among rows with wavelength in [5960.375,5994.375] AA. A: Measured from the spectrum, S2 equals 29.8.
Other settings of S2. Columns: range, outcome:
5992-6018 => 44.66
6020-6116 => 44.78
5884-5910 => 25.84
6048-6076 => 31.1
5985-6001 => 35.78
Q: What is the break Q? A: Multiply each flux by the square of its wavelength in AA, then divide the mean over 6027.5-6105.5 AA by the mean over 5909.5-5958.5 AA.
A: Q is 1.1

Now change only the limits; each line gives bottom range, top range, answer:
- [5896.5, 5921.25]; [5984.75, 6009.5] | 1.23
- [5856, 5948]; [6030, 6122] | 1.09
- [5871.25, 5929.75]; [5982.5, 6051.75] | 1.14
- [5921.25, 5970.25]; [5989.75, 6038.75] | 1.10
